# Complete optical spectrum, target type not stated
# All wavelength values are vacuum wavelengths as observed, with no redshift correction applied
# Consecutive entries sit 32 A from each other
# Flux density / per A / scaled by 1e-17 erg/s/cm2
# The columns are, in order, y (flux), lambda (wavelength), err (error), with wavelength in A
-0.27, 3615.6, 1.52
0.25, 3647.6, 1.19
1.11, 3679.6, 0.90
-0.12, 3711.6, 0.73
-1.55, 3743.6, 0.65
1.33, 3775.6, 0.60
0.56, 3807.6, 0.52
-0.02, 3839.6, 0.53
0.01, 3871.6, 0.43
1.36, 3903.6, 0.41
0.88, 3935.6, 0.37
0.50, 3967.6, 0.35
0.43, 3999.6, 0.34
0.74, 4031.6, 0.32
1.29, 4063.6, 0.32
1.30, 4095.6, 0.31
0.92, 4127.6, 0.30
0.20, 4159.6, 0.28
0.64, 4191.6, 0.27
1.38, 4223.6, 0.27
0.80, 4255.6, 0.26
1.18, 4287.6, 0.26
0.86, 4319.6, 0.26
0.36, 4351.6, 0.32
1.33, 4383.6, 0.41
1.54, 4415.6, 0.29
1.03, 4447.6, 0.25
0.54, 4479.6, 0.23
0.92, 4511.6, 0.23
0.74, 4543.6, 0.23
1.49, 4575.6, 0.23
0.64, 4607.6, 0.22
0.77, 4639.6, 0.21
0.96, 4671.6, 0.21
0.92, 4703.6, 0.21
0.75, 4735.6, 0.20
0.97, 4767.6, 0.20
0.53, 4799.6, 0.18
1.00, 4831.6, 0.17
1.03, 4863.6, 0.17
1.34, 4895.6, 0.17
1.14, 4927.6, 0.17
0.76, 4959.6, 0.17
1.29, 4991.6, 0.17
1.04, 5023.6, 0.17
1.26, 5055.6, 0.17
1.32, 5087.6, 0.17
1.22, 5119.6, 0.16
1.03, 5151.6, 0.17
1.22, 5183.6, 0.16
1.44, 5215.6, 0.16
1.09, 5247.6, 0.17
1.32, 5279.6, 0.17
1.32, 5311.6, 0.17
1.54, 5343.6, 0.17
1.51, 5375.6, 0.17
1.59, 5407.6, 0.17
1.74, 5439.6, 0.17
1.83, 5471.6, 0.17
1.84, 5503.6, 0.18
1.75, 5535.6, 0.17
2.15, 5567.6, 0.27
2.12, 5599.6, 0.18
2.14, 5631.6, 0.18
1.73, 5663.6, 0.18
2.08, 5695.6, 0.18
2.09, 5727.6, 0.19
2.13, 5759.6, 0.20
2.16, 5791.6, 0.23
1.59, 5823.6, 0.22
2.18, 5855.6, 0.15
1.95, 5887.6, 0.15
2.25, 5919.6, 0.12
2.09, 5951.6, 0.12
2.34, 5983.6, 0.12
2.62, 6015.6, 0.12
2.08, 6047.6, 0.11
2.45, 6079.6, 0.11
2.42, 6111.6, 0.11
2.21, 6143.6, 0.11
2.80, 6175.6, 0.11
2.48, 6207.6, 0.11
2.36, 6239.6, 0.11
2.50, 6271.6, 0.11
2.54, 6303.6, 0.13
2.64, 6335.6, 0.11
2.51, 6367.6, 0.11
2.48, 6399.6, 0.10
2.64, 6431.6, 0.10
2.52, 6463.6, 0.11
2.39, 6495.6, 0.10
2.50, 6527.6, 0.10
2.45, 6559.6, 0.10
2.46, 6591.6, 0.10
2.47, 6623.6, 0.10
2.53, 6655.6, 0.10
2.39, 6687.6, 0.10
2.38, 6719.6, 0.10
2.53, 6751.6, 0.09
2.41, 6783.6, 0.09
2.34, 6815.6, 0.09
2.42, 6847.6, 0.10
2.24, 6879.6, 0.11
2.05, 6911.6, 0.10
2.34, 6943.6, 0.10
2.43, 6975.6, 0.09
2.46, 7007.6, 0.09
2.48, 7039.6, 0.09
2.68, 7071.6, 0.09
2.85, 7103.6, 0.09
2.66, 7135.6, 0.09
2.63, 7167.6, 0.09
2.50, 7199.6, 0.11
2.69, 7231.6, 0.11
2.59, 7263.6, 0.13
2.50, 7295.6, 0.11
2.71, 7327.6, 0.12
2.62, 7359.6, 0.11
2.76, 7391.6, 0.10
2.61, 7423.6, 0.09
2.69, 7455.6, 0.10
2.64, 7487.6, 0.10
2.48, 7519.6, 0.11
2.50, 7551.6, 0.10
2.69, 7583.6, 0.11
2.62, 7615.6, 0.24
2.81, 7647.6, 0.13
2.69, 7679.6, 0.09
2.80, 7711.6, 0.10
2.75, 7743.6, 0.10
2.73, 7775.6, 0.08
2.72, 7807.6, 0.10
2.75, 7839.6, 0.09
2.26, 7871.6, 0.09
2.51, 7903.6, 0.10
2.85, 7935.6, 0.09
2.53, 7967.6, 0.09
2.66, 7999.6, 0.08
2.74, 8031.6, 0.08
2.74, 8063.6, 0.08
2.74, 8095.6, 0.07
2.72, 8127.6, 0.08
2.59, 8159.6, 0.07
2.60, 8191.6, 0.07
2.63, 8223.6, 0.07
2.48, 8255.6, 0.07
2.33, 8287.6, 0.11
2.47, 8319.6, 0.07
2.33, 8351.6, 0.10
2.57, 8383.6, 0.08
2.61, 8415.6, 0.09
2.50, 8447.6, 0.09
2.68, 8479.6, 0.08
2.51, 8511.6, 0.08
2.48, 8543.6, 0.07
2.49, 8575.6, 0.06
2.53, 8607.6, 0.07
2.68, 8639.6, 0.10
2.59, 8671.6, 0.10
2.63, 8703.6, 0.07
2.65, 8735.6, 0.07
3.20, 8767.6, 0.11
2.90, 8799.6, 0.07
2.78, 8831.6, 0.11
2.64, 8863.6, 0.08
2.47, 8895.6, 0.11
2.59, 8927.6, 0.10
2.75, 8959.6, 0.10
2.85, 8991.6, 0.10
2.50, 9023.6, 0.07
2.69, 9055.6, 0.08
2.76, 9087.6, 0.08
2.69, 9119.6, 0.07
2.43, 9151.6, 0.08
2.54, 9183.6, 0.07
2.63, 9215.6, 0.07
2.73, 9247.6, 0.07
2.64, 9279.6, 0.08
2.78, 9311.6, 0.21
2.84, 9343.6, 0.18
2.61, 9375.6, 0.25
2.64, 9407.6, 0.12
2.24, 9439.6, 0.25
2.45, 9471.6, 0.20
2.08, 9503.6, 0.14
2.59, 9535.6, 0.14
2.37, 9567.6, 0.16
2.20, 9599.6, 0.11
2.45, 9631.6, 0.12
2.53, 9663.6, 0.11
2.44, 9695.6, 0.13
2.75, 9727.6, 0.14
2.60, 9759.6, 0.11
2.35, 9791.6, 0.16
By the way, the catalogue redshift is 0.34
